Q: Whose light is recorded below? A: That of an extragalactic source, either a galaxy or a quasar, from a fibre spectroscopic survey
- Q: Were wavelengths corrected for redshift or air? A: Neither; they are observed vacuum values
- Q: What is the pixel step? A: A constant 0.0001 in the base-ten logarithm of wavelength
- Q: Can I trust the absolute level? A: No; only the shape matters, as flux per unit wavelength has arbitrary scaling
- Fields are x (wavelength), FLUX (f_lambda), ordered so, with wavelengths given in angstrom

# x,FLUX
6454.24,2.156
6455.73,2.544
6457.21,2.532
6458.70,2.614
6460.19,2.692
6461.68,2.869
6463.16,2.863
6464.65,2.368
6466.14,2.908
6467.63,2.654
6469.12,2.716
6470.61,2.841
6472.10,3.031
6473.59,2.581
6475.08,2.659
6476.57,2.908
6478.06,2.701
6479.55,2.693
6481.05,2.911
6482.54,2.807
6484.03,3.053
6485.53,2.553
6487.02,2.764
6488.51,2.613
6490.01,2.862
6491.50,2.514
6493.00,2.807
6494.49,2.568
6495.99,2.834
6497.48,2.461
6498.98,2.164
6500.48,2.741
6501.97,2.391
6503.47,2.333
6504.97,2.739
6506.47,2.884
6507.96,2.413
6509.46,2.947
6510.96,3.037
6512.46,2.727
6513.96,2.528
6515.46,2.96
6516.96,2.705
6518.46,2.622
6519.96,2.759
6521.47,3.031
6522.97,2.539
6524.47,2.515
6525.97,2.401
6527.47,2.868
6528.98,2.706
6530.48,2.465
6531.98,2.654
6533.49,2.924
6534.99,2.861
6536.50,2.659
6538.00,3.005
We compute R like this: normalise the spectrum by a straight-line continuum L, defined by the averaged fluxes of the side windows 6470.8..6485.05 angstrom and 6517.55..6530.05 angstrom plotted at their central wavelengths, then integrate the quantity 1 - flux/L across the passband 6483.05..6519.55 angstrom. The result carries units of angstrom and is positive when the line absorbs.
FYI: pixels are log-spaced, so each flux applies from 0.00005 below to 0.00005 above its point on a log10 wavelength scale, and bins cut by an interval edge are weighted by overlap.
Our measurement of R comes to 0.8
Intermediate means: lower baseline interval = 2.81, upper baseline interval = 2.67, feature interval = 2.68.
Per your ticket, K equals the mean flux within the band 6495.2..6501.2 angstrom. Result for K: 2.55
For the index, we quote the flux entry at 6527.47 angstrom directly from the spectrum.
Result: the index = 2.868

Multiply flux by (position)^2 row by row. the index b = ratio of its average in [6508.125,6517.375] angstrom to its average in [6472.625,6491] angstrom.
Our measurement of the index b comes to 1.02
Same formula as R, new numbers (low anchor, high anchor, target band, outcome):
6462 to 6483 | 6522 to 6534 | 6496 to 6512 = 0.4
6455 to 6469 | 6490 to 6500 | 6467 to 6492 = -1.3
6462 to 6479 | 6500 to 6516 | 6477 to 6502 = 0.4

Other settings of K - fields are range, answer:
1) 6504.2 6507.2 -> 2.8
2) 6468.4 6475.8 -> 2.77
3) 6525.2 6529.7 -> 2.66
